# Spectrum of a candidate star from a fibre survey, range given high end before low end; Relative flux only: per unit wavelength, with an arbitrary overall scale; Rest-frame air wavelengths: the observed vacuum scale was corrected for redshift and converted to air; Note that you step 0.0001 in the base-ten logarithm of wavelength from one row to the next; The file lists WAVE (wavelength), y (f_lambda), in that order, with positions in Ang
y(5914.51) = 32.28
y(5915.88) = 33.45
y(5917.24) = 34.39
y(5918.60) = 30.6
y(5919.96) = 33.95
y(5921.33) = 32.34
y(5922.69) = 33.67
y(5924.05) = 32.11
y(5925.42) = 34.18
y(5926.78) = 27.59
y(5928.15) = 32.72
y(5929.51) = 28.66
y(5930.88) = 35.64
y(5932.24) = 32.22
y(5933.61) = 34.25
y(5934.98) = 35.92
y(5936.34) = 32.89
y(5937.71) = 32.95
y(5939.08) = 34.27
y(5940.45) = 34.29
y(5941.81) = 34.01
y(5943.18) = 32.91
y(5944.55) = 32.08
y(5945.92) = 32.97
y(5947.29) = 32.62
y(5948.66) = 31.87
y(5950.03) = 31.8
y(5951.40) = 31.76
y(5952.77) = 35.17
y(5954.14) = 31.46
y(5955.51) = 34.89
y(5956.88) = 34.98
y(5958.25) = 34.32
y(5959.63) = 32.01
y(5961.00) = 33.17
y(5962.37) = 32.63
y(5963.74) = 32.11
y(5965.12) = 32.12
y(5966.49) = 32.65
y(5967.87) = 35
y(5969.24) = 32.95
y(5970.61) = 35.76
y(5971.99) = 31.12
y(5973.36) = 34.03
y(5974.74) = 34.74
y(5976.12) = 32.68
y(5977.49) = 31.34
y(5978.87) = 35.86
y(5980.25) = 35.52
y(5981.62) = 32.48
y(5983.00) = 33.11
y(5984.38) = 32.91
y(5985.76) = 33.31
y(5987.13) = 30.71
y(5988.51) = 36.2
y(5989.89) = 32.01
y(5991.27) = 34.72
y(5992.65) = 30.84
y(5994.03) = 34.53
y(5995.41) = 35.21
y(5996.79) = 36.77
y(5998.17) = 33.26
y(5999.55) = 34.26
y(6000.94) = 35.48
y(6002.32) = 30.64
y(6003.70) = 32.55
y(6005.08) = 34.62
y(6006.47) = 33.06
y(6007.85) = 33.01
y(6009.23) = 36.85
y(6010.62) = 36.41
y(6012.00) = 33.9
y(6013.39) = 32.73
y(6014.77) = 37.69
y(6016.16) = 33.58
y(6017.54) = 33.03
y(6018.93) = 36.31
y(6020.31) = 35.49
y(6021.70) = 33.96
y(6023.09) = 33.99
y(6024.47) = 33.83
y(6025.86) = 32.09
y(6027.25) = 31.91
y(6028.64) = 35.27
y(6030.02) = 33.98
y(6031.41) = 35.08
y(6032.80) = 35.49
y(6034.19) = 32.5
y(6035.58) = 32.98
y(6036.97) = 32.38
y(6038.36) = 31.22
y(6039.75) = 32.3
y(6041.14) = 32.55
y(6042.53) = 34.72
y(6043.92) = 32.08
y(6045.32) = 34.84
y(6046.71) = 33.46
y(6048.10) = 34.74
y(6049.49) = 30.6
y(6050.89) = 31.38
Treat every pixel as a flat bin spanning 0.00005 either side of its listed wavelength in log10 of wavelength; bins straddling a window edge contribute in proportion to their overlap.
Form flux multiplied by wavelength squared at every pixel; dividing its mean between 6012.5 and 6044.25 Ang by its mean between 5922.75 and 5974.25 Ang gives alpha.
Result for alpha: 1.05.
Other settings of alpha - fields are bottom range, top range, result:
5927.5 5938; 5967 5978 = 1.02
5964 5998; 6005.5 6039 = 1.03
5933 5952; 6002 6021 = 1.06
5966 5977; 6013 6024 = 1.05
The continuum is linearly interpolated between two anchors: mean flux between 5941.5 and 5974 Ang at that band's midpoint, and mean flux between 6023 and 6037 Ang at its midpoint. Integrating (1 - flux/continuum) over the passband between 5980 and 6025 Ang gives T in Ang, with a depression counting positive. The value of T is -0.79 Ang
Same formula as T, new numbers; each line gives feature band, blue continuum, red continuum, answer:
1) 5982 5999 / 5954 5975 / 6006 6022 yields 0.2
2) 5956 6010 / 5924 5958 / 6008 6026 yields 0.5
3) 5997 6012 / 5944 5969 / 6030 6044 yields -0.4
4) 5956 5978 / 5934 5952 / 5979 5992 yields 0.1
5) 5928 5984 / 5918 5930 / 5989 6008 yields -1.1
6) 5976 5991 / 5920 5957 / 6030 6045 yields -0.1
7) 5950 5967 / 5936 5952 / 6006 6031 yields 0.0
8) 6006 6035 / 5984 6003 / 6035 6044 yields -1.1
